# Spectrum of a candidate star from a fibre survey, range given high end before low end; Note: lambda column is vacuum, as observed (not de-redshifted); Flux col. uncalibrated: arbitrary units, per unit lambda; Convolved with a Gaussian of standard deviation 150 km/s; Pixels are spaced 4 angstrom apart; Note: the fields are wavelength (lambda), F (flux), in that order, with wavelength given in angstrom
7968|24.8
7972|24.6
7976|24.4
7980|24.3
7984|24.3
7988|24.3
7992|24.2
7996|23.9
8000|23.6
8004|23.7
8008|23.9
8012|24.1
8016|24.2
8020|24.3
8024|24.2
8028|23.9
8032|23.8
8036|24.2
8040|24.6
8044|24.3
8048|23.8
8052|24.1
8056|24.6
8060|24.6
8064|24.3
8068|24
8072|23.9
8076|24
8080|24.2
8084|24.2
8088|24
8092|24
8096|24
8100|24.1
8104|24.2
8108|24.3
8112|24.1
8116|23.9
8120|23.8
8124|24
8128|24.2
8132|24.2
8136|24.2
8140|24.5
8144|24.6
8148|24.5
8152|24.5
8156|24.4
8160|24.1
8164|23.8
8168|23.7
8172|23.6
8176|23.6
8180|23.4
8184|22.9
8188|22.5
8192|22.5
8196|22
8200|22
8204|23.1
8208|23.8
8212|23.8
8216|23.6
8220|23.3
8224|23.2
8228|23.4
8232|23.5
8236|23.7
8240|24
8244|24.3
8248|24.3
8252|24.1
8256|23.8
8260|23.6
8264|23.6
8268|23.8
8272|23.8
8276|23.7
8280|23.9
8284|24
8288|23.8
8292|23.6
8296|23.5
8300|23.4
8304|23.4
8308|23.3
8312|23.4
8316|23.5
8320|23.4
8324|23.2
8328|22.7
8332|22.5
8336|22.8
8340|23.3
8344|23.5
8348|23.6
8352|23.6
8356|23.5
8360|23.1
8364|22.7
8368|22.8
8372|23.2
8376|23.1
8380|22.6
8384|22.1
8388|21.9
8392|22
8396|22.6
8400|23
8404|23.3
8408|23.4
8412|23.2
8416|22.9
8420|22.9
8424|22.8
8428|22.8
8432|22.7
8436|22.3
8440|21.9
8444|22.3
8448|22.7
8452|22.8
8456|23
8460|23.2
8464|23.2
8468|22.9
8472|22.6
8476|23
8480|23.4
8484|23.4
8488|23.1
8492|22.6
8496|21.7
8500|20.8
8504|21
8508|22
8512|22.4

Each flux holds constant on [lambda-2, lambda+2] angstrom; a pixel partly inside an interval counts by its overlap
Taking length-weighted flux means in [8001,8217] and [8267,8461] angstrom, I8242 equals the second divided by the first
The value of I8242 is 0.96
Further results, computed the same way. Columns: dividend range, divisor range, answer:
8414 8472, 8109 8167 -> 0.94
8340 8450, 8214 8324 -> 0.97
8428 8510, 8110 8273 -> 0.95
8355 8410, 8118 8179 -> 0.95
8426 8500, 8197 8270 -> 0.96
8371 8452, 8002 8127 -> 0.94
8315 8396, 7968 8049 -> 0.95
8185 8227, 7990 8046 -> 0.96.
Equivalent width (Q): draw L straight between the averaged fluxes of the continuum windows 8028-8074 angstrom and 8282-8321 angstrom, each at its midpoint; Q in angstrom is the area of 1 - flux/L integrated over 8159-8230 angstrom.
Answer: 1.7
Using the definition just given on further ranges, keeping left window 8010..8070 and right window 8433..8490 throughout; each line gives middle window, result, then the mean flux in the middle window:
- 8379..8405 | 0.7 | 22.5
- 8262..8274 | -0.1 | 23.7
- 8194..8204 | 0.6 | 22.2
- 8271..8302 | -0.4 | 23.7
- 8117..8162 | -0.7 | 24.3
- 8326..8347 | 0.2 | 23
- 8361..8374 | 0.1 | 22.9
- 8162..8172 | 0.0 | 23.7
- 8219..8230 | 0.1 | 23.3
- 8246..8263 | -0.3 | 23.9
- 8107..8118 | -0.1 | 24.1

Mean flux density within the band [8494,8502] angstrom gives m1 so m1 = 21.2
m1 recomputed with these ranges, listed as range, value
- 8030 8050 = 24.1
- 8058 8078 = 24.2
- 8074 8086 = 24.1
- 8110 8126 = 23.9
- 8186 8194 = 22.5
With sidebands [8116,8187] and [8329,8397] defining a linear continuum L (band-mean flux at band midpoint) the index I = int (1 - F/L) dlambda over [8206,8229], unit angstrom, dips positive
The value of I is 0.1 angstrom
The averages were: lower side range 24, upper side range 22.9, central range 23.5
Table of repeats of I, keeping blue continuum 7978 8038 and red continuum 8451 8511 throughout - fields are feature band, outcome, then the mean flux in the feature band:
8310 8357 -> -0.4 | 23.2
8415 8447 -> 0.2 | 22.6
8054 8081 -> -0.4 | 24.2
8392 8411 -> -0.1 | 23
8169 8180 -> 0.0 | 23.6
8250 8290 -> -1.0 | 23.8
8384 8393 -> 0.3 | 22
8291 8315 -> -0.3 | 23.4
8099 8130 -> -0.5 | 24.1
